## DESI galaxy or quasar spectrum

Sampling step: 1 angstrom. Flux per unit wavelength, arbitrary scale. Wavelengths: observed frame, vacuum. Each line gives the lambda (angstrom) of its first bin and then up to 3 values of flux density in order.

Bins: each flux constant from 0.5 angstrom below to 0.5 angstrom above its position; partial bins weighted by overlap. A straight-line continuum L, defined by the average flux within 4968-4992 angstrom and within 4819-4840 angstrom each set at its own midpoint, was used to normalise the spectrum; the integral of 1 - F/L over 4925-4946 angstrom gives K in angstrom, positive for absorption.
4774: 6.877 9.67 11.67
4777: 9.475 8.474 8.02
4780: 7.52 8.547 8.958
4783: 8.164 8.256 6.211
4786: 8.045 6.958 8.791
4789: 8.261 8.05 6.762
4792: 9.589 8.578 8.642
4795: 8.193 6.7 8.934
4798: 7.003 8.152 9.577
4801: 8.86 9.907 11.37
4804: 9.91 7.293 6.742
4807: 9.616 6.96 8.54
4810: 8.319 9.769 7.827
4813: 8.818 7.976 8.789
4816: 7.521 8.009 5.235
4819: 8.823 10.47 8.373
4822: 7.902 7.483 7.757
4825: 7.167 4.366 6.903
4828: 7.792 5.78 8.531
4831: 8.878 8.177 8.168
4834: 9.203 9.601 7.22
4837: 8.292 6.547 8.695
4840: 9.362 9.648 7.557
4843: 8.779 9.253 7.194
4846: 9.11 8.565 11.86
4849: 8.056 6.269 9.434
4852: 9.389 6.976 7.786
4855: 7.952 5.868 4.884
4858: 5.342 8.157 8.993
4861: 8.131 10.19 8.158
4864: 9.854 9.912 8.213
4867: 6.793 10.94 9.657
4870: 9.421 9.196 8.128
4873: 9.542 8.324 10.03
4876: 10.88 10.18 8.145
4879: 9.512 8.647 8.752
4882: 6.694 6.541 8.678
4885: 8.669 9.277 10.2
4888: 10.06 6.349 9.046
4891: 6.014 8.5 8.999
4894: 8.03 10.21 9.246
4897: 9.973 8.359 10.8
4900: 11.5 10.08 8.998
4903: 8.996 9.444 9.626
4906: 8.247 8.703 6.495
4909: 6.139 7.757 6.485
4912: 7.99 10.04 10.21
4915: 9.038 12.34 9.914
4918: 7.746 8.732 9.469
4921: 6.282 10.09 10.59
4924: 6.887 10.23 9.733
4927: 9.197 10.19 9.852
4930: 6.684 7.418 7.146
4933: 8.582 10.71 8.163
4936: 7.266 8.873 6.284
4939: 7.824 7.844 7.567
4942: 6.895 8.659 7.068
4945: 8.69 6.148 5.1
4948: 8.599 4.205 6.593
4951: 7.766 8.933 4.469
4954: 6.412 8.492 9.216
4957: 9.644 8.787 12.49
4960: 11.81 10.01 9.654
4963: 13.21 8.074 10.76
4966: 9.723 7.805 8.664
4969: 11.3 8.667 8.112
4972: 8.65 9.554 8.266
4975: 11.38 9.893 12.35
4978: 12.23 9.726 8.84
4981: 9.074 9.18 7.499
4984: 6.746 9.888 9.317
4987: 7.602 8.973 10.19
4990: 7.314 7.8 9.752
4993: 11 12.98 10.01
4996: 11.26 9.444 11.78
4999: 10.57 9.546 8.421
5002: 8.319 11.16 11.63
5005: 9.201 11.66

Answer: 1.5 angstrom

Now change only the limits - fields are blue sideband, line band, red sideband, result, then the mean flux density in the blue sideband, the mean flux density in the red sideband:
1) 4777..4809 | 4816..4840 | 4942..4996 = 1.8 angstrom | 8.31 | 9.01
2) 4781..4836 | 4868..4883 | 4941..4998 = -1.0 angstrom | 8.16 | 9.03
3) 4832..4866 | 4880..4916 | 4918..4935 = -0.5 angstrom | 8.31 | 8.81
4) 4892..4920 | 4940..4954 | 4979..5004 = 3.4 angstrom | 9.04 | 9.49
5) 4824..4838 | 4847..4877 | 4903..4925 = -2.0 angstrom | 7.66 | 8.72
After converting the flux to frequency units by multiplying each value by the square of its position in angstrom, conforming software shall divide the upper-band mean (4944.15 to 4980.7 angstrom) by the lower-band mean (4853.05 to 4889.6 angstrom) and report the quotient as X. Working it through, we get 1.09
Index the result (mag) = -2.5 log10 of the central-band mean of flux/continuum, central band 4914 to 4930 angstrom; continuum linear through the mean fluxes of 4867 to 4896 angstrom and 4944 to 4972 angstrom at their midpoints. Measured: -0.07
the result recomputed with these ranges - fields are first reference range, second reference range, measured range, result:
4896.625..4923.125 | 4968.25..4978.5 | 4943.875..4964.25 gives 0.161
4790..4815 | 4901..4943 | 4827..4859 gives 0.062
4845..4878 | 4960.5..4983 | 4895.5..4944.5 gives 0.059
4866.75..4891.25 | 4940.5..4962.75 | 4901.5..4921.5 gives -0.015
